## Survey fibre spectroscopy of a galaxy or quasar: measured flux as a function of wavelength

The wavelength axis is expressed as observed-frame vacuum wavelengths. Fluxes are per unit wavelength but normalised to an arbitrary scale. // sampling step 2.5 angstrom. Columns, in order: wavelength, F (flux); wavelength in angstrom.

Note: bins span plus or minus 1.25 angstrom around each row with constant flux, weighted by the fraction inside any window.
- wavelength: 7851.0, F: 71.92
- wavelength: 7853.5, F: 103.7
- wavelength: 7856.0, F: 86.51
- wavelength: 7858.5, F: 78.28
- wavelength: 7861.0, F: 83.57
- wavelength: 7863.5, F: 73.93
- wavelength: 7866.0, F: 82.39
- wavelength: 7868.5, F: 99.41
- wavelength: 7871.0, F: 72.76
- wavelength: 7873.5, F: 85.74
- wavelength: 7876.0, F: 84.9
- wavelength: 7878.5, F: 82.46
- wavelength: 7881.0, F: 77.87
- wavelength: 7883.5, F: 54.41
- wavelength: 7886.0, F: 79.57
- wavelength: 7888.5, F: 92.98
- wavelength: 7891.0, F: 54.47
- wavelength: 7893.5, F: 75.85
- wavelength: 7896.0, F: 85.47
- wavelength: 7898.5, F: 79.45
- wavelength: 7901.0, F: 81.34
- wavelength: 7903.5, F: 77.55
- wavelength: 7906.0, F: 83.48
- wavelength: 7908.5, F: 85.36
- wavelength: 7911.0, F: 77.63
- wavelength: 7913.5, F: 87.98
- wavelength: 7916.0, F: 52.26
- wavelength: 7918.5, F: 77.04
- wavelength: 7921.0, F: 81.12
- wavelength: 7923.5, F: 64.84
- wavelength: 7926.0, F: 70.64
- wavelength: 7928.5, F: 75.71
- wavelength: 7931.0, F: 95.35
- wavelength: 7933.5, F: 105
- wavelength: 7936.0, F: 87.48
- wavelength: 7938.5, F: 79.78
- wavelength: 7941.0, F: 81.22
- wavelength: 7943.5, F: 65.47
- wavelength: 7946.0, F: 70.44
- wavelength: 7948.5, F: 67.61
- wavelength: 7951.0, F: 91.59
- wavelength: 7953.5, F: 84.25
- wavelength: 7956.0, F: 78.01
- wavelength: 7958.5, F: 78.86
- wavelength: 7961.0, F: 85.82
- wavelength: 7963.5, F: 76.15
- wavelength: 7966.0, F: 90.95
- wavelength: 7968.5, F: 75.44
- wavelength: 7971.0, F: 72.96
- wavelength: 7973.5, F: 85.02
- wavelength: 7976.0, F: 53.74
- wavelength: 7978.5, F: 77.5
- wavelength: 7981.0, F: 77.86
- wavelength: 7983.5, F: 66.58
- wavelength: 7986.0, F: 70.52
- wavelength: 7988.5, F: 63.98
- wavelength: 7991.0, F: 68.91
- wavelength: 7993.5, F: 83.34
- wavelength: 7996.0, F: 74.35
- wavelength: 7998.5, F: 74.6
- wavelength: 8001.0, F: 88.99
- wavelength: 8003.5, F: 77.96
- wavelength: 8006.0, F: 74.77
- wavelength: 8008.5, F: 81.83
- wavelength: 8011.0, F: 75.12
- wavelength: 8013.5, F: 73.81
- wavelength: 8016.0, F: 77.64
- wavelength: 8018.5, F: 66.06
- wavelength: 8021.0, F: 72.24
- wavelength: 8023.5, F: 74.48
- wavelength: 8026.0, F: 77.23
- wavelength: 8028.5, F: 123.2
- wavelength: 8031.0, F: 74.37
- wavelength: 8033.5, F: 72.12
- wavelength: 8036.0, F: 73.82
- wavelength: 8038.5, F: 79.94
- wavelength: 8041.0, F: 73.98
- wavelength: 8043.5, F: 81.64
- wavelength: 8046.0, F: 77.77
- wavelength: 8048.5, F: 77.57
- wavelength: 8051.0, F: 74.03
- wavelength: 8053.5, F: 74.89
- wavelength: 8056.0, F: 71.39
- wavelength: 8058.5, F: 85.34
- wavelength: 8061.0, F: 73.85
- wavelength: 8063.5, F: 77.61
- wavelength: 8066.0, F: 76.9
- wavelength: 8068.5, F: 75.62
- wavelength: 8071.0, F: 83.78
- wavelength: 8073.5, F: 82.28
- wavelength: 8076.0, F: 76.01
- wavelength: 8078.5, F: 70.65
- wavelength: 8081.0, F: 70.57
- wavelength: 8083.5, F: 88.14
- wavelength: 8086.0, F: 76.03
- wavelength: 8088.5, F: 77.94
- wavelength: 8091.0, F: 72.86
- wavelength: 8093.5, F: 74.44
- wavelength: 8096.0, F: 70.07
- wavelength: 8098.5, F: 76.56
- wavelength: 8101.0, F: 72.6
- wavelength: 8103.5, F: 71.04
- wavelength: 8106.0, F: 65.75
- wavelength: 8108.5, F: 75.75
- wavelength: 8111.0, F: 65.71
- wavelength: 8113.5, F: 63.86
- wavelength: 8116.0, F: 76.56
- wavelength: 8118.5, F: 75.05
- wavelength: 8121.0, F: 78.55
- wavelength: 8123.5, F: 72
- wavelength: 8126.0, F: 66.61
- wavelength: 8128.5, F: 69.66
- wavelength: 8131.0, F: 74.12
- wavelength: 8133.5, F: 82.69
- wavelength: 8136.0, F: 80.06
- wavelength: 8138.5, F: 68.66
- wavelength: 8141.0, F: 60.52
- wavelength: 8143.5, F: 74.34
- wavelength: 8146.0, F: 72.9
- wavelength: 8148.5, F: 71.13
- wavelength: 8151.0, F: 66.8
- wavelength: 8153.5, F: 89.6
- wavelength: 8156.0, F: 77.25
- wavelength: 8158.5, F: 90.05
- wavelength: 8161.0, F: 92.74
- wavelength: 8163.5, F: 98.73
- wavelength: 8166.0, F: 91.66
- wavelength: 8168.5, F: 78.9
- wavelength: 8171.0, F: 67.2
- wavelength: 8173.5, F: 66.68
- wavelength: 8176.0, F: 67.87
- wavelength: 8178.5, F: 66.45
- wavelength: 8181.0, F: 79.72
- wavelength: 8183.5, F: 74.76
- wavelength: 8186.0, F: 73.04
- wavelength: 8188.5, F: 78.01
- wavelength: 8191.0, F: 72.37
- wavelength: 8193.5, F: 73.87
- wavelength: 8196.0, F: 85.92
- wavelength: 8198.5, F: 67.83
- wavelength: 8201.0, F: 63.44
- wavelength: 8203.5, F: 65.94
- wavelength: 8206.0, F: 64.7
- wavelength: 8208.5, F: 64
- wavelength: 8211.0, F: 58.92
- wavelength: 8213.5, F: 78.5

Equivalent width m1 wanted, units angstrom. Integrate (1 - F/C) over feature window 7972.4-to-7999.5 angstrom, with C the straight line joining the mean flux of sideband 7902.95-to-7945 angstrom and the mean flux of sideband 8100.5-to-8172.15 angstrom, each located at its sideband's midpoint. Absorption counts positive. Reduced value 2.0 angstrom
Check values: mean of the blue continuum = 79.3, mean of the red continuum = 75.6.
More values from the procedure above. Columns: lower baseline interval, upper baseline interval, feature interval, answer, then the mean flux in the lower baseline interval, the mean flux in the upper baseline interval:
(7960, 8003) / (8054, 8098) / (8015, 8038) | -0.9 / 75.7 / 76.6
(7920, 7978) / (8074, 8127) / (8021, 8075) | -2.6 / 79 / 73.3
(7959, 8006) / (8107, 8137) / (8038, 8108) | -1.7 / 75.8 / 73.3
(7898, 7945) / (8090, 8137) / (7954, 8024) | 1.2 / 79.4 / 72.8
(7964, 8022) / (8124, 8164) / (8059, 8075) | -0.6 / 75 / 76.7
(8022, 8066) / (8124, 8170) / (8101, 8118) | 1.8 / 78.9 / 78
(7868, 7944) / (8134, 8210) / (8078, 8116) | 1.6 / 79.1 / 74.9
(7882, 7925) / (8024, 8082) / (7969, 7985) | 1.0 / 75.9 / 78.4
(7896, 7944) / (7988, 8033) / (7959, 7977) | 0.3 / 79.8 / 78.1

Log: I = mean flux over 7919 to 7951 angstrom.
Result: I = 79.2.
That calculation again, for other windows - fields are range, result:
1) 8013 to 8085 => 77.9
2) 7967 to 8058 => 76.2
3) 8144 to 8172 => 81.5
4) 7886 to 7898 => 77.6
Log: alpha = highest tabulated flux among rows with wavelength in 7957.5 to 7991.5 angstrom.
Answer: 90.95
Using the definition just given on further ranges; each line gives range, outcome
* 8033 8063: 85.34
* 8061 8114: 88.14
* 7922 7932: 95.35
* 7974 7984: 77.86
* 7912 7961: 105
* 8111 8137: 82.69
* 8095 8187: 98.73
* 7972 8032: 123.2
